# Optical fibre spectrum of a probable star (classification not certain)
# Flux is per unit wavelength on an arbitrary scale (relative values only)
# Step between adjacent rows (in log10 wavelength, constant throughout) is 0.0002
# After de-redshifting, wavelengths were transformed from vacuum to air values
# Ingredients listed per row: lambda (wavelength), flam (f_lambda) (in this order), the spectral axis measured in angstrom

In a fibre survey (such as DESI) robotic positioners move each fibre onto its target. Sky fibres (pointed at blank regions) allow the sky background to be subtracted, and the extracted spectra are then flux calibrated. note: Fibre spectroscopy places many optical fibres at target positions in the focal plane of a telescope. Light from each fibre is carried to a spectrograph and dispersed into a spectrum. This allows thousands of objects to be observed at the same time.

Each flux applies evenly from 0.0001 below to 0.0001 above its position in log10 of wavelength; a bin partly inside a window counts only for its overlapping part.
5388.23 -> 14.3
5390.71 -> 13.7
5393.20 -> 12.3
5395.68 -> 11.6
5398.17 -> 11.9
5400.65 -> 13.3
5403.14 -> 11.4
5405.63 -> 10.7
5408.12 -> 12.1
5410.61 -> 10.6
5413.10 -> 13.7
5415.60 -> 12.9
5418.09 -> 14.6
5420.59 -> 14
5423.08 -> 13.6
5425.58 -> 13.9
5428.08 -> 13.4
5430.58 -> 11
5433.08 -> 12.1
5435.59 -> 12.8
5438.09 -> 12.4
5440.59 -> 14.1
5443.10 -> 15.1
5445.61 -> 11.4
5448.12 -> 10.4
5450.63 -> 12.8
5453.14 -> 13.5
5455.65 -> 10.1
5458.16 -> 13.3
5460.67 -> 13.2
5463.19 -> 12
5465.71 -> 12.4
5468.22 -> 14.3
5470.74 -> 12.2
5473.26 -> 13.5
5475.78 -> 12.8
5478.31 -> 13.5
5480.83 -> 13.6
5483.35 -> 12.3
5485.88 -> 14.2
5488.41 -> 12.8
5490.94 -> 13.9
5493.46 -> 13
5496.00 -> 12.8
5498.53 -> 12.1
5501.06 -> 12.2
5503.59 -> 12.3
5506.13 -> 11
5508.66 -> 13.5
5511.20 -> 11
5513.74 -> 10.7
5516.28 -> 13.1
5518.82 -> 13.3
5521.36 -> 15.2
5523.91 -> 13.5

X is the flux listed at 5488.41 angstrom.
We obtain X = 12.8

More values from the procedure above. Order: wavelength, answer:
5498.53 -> 12.1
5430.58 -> 11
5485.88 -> 14.2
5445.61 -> 11.4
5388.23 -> 14.3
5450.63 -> 12.8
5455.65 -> 10.1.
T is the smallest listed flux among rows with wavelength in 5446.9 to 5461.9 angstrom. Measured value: 10.1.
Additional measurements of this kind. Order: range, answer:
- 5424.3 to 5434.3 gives 11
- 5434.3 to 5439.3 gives 12.4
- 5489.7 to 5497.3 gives 12.8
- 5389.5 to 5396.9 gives 11.6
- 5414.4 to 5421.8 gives 12.9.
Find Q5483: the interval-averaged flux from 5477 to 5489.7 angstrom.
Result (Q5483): 13.3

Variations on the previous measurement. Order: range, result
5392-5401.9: 12.3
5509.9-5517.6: 11.6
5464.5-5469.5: 13.4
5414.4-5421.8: 13.8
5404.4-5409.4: 11.4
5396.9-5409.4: 11.9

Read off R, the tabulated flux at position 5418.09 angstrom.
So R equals 14.6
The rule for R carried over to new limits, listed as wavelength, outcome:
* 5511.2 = 11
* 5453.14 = 13.5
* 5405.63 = 10.7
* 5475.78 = 12.8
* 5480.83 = 13.6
